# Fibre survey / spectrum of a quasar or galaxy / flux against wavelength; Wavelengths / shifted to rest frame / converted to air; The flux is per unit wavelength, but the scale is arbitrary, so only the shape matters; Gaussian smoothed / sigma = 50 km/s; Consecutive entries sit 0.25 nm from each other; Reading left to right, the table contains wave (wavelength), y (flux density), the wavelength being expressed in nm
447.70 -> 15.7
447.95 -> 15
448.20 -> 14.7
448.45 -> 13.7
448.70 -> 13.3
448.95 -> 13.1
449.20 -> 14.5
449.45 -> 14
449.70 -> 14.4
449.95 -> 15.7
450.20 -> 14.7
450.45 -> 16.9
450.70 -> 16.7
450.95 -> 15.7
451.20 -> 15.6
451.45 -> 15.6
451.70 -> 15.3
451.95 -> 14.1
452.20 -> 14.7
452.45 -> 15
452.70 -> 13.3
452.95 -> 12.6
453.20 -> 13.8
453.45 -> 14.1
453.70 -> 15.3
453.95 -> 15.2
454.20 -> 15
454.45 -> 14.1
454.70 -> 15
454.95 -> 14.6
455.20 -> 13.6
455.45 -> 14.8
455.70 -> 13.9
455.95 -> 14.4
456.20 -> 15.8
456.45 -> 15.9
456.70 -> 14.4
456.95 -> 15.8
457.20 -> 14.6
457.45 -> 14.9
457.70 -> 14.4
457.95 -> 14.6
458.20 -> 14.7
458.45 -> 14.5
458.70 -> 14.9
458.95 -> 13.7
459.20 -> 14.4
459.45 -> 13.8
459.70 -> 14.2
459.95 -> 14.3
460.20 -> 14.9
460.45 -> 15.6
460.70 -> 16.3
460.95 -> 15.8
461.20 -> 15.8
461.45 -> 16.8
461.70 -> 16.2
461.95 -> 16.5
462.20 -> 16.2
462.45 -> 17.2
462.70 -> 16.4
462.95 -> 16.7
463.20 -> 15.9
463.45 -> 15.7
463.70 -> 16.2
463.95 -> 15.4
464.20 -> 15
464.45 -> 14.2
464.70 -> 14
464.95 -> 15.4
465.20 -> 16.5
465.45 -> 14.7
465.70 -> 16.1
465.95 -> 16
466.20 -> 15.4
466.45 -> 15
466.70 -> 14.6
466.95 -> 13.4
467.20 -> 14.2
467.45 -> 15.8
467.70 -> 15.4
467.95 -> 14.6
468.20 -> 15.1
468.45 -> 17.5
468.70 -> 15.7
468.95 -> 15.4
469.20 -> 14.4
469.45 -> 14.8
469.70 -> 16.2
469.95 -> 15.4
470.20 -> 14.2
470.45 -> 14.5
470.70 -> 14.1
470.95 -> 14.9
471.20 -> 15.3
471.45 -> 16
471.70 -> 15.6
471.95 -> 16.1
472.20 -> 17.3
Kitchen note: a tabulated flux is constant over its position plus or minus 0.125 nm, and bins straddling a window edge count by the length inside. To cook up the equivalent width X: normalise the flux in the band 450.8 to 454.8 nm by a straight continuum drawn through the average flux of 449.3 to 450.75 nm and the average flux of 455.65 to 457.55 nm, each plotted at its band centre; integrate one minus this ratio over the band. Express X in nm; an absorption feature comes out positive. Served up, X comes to 0.14 nm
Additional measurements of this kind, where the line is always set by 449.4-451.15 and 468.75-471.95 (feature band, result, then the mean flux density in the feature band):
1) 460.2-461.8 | -0.072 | 16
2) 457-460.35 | 0.187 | 14.5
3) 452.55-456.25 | 0.261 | 14.3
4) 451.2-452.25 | 0.031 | 15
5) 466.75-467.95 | 0.039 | 14.7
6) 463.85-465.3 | 0.017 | 15.1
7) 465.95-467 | 0.024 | 14.9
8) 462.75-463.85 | -0.063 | 16.1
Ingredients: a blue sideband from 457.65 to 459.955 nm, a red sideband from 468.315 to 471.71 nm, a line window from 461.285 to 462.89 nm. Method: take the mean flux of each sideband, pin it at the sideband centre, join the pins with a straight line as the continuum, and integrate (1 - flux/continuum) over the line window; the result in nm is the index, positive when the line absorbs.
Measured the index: -0.21 nm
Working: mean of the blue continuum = 14.4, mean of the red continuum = 15.3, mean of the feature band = 16.5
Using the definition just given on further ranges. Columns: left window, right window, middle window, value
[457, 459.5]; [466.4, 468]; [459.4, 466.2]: -0.48 nm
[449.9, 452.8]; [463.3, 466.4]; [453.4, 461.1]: 0.28 nm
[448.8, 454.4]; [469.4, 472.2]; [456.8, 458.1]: 0.01 nm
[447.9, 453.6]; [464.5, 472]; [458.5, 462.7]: -0.13 nm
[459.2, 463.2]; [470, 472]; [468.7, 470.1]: -0.01 nm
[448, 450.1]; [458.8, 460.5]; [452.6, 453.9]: 0.03 nm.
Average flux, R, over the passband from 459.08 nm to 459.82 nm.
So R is 14.1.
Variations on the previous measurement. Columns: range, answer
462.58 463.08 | 16.5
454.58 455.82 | 14.4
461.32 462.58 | 16.6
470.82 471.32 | 15.1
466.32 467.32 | 14.3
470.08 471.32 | 14.6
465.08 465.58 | 15.6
